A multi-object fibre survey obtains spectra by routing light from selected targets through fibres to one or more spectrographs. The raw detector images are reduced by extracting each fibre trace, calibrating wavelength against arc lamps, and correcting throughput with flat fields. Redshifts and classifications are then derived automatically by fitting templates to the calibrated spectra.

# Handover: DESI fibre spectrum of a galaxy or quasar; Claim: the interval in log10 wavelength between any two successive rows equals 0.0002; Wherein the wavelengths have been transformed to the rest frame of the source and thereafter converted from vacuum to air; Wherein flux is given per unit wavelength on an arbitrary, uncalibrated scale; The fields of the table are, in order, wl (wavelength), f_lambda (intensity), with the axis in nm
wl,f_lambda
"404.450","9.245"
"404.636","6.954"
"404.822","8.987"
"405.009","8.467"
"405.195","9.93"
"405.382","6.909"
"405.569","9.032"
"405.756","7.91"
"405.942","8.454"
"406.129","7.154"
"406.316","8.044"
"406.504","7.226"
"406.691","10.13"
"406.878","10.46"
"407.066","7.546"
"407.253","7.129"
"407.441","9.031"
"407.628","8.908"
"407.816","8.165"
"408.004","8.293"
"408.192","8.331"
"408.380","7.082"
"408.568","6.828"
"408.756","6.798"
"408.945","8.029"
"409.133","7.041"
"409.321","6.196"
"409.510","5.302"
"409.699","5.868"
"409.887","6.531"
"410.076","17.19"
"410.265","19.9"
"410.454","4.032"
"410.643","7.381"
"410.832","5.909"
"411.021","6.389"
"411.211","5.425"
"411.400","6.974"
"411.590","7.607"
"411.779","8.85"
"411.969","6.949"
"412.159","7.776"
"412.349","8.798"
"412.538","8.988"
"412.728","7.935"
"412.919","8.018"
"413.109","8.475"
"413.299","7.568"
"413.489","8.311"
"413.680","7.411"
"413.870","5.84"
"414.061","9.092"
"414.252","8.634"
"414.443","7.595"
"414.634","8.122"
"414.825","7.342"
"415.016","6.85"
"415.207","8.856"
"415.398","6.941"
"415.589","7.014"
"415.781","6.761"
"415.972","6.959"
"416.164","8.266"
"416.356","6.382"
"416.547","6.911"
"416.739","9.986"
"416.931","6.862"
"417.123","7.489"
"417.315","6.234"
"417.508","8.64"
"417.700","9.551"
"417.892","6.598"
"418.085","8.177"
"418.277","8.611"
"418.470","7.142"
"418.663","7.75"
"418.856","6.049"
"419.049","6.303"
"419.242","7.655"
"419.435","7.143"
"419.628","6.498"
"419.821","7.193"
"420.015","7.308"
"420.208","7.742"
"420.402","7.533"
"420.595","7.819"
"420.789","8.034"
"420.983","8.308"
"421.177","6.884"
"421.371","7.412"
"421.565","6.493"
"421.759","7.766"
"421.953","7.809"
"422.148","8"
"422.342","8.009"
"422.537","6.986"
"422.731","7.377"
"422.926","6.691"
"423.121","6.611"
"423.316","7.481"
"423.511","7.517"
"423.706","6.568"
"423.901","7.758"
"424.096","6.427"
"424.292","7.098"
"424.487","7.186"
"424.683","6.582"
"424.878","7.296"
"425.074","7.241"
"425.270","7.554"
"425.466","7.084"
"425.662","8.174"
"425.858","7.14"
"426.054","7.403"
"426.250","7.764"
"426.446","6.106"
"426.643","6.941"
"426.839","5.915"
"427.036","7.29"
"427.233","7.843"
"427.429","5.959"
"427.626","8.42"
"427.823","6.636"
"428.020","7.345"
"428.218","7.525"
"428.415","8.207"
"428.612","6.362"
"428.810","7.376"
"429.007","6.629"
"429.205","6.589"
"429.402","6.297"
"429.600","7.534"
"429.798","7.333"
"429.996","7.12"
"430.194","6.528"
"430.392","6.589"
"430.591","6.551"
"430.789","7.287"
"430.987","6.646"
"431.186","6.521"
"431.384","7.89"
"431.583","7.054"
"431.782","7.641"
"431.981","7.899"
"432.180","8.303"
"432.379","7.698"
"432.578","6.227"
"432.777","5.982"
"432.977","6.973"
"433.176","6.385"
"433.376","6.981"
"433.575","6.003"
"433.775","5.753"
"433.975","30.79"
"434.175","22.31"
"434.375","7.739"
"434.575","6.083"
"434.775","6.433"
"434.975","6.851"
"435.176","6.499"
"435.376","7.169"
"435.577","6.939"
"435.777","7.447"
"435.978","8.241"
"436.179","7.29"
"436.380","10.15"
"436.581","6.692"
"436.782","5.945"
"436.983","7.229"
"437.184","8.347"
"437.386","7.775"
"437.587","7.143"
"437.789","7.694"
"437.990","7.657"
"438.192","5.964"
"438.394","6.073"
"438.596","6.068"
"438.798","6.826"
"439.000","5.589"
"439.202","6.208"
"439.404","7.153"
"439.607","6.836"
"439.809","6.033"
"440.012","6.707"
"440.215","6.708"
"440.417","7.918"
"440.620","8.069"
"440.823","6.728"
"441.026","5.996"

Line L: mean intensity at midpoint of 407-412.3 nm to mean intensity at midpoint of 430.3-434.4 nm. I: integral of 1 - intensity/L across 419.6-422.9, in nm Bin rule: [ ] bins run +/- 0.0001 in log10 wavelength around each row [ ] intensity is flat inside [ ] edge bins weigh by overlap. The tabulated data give 0.36 nm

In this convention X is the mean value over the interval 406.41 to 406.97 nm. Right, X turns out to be 9.27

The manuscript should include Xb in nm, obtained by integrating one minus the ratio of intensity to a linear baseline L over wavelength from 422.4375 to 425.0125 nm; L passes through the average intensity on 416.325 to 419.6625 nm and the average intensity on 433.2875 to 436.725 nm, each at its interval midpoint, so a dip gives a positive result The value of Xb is 0.34 nm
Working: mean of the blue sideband 7.48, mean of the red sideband 9.34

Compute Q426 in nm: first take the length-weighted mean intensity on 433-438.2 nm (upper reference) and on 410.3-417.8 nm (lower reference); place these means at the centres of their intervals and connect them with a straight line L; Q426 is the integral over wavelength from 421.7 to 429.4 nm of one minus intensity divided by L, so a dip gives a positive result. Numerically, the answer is 0.91 nm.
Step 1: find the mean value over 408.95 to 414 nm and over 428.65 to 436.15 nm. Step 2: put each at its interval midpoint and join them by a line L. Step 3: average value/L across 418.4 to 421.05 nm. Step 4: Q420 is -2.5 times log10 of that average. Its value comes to 0.09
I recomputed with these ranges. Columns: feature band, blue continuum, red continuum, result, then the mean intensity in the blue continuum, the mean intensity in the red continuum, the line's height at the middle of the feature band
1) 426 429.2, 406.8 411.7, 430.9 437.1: 0.45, 8.01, 8.32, 8.24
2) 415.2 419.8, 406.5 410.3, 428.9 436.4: 0.51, 8.53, 8.04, 8.35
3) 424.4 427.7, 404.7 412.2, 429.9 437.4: 0.39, 8.1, 8.11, 8.11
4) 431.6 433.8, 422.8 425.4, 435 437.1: 0.10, 7.08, 7.35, 7.27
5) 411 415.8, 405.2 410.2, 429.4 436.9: 0.28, 8.16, 8.07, 8.14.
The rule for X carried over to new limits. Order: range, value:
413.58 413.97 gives 6.67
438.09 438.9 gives 6.23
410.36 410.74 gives 5.71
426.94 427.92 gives 7.23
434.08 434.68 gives 11.9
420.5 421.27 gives 7.76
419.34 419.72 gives 6.83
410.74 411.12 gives 6.14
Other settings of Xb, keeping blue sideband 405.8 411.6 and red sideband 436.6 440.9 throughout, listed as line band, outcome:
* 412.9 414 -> 0.03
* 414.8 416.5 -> 0.12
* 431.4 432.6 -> -0.07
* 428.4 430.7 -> 0.11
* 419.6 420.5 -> 0.03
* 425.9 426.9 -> 0.07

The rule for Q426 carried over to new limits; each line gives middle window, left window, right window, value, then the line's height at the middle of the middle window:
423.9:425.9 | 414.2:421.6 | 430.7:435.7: 0.19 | 7.94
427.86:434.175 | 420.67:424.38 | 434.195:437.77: -0.36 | 7.52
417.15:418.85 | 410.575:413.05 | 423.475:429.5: -0.10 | 7.32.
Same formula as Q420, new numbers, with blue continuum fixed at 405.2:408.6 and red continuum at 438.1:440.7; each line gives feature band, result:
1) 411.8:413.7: -0.02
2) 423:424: 0.03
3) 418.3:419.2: 0.09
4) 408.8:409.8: 0.24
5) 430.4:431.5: 0.01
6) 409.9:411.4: -0.14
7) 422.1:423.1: 0.02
